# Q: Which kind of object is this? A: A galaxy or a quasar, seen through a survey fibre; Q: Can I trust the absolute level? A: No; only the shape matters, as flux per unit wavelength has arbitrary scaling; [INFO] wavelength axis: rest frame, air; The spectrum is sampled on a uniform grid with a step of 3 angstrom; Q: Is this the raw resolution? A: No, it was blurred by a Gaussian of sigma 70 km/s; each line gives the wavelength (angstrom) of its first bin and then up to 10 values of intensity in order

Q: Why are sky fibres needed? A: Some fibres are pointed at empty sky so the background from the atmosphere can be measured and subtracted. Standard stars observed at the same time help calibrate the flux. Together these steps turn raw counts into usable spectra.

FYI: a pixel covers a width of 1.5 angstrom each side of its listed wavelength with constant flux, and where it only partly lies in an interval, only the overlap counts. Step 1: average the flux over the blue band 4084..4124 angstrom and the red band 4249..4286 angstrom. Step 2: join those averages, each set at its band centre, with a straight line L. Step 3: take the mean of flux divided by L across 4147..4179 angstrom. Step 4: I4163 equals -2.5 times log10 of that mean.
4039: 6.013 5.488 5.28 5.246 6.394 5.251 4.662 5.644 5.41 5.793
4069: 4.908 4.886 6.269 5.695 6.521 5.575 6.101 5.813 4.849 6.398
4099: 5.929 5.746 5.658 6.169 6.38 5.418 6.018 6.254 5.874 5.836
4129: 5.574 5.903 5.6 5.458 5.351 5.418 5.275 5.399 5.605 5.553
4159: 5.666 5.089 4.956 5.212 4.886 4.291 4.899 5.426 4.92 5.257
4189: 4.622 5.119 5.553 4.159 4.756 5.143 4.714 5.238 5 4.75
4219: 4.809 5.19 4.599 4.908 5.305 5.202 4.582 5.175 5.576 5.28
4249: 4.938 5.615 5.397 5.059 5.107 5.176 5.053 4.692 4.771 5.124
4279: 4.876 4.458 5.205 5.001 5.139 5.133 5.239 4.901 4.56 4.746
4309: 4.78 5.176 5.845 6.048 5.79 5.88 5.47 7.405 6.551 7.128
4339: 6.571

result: 0.084 mag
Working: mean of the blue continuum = 5.88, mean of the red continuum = 5.04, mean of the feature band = 5.17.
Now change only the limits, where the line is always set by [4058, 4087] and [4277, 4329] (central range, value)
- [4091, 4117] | -0.05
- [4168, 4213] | 0.10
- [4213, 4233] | 0.09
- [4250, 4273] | 0.03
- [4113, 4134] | -0.06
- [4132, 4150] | 0.01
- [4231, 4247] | 0.03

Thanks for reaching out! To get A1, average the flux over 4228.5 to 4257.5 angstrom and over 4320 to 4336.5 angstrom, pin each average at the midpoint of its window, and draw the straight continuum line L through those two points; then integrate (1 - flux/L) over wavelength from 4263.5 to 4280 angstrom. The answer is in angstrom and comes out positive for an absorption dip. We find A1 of 1.9 angstrom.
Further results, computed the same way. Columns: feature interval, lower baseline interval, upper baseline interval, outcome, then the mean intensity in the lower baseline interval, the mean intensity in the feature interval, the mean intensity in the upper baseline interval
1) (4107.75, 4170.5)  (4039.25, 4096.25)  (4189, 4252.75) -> -3.3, 5.58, 5.6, 5.01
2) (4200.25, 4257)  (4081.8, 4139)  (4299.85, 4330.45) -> 5.6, 5.83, 5.07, 5.47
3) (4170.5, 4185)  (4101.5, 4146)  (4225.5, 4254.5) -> 1.6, 5.77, 4.9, 5.16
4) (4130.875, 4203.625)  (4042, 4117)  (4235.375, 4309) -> 2.7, 5.67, 5.18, 5.03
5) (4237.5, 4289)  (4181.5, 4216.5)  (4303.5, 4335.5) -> 2.9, 4.94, 5.08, 5.77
